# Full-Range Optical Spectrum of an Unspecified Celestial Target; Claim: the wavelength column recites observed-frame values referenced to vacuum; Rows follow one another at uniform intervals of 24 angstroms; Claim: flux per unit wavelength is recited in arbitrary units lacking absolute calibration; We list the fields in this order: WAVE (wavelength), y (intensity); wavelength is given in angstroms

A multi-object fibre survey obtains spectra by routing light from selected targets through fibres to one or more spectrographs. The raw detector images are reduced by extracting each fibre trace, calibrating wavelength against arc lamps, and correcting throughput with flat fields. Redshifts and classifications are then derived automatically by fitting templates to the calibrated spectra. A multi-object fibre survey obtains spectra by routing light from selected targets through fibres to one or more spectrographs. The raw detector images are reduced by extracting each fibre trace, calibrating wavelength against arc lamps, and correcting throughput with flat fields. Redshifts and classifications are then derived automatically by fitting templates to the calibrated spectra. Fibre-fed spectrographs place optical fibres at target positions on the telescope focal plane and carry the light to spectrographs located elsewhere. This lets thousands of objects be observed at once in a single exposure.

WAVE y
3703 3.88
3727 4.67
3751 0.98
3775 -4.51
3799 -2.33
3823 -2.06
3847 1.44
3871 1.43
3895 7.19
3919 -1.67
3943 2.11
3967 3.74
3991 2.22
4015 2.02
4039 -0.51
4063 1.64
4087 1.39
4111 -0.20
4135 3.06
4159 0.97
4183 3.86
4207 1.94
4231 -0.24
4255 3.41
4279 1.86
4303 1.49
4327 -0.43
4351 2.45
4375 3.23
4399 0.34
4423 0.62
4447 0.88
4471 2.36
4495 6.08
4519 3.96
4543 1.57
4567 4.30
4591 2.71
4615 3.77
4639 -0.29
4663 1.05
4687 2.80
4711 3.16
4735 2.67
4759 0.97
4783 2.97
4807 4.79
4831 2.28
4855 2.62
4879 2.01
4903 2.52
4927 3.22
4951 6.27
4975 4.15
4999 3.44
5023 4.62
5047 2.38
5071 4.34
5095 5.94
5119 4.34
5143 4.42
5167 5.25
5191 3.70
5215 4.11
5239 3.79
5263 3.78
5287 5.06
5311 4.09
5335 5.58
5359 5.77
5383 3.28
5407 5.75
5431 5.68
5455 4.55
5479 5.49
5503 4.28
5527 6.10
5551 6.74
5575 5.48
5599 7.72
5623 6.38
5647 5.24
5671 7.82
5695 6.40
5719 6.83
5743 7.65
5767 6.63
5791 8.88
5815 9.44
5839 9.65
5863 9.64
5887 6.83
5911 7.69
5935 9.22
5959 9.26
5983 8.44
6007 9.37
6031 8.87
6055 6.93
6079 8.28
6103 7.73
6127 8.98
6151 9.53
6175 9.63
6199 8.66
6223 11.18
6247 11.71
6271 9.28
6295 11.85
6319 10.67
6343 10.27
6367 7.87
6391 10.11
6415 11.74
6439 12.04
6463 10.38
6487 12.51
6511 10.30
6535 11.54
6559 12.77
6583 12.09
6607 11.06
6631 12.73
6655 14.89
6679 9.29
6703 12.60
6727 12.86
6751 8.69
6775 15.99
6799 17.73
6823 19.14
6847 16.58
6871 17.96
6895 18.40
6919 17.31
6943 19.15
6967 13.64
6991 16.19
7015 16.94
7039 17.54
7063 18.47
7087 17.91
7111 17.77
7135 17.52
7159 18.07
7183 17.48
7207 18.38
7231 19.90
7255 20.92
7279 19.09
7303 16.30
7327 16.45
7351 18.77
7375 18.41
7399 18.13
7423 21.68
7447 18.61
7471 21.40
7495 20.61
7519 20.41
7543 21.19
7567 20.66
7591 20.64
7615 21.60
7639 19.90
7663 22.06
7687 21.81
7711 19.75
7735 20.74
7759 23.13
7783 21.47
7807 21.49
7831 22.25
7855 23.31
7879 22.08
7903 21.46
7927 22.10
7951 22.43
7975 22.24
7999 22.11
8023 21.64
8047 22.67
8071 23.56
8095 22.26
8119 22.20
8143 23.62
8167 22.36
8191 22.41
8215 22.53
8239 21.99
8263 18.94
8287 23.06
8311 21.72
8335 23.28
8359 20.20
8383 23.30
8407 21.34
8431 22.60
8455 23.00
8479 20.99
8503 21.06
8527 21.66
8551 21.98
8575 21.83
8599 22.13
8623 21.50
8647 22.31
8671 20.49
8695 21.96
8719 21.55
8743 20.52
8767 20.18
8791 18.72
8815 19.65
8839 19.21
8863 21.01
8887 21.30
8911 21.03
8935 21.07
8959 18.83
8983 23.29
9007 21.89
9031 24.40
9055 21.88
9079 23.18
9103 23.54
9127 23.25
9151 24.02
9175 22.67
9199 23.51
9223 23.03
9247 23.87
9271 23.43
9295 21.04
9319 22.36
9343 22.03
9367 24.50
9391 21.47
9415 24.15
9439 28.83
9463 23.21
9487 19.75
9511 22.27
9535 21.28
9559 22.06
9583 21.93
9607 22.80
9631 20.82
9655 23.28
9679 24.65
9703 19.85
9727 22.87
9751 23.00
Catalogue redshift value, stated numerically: 0.70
